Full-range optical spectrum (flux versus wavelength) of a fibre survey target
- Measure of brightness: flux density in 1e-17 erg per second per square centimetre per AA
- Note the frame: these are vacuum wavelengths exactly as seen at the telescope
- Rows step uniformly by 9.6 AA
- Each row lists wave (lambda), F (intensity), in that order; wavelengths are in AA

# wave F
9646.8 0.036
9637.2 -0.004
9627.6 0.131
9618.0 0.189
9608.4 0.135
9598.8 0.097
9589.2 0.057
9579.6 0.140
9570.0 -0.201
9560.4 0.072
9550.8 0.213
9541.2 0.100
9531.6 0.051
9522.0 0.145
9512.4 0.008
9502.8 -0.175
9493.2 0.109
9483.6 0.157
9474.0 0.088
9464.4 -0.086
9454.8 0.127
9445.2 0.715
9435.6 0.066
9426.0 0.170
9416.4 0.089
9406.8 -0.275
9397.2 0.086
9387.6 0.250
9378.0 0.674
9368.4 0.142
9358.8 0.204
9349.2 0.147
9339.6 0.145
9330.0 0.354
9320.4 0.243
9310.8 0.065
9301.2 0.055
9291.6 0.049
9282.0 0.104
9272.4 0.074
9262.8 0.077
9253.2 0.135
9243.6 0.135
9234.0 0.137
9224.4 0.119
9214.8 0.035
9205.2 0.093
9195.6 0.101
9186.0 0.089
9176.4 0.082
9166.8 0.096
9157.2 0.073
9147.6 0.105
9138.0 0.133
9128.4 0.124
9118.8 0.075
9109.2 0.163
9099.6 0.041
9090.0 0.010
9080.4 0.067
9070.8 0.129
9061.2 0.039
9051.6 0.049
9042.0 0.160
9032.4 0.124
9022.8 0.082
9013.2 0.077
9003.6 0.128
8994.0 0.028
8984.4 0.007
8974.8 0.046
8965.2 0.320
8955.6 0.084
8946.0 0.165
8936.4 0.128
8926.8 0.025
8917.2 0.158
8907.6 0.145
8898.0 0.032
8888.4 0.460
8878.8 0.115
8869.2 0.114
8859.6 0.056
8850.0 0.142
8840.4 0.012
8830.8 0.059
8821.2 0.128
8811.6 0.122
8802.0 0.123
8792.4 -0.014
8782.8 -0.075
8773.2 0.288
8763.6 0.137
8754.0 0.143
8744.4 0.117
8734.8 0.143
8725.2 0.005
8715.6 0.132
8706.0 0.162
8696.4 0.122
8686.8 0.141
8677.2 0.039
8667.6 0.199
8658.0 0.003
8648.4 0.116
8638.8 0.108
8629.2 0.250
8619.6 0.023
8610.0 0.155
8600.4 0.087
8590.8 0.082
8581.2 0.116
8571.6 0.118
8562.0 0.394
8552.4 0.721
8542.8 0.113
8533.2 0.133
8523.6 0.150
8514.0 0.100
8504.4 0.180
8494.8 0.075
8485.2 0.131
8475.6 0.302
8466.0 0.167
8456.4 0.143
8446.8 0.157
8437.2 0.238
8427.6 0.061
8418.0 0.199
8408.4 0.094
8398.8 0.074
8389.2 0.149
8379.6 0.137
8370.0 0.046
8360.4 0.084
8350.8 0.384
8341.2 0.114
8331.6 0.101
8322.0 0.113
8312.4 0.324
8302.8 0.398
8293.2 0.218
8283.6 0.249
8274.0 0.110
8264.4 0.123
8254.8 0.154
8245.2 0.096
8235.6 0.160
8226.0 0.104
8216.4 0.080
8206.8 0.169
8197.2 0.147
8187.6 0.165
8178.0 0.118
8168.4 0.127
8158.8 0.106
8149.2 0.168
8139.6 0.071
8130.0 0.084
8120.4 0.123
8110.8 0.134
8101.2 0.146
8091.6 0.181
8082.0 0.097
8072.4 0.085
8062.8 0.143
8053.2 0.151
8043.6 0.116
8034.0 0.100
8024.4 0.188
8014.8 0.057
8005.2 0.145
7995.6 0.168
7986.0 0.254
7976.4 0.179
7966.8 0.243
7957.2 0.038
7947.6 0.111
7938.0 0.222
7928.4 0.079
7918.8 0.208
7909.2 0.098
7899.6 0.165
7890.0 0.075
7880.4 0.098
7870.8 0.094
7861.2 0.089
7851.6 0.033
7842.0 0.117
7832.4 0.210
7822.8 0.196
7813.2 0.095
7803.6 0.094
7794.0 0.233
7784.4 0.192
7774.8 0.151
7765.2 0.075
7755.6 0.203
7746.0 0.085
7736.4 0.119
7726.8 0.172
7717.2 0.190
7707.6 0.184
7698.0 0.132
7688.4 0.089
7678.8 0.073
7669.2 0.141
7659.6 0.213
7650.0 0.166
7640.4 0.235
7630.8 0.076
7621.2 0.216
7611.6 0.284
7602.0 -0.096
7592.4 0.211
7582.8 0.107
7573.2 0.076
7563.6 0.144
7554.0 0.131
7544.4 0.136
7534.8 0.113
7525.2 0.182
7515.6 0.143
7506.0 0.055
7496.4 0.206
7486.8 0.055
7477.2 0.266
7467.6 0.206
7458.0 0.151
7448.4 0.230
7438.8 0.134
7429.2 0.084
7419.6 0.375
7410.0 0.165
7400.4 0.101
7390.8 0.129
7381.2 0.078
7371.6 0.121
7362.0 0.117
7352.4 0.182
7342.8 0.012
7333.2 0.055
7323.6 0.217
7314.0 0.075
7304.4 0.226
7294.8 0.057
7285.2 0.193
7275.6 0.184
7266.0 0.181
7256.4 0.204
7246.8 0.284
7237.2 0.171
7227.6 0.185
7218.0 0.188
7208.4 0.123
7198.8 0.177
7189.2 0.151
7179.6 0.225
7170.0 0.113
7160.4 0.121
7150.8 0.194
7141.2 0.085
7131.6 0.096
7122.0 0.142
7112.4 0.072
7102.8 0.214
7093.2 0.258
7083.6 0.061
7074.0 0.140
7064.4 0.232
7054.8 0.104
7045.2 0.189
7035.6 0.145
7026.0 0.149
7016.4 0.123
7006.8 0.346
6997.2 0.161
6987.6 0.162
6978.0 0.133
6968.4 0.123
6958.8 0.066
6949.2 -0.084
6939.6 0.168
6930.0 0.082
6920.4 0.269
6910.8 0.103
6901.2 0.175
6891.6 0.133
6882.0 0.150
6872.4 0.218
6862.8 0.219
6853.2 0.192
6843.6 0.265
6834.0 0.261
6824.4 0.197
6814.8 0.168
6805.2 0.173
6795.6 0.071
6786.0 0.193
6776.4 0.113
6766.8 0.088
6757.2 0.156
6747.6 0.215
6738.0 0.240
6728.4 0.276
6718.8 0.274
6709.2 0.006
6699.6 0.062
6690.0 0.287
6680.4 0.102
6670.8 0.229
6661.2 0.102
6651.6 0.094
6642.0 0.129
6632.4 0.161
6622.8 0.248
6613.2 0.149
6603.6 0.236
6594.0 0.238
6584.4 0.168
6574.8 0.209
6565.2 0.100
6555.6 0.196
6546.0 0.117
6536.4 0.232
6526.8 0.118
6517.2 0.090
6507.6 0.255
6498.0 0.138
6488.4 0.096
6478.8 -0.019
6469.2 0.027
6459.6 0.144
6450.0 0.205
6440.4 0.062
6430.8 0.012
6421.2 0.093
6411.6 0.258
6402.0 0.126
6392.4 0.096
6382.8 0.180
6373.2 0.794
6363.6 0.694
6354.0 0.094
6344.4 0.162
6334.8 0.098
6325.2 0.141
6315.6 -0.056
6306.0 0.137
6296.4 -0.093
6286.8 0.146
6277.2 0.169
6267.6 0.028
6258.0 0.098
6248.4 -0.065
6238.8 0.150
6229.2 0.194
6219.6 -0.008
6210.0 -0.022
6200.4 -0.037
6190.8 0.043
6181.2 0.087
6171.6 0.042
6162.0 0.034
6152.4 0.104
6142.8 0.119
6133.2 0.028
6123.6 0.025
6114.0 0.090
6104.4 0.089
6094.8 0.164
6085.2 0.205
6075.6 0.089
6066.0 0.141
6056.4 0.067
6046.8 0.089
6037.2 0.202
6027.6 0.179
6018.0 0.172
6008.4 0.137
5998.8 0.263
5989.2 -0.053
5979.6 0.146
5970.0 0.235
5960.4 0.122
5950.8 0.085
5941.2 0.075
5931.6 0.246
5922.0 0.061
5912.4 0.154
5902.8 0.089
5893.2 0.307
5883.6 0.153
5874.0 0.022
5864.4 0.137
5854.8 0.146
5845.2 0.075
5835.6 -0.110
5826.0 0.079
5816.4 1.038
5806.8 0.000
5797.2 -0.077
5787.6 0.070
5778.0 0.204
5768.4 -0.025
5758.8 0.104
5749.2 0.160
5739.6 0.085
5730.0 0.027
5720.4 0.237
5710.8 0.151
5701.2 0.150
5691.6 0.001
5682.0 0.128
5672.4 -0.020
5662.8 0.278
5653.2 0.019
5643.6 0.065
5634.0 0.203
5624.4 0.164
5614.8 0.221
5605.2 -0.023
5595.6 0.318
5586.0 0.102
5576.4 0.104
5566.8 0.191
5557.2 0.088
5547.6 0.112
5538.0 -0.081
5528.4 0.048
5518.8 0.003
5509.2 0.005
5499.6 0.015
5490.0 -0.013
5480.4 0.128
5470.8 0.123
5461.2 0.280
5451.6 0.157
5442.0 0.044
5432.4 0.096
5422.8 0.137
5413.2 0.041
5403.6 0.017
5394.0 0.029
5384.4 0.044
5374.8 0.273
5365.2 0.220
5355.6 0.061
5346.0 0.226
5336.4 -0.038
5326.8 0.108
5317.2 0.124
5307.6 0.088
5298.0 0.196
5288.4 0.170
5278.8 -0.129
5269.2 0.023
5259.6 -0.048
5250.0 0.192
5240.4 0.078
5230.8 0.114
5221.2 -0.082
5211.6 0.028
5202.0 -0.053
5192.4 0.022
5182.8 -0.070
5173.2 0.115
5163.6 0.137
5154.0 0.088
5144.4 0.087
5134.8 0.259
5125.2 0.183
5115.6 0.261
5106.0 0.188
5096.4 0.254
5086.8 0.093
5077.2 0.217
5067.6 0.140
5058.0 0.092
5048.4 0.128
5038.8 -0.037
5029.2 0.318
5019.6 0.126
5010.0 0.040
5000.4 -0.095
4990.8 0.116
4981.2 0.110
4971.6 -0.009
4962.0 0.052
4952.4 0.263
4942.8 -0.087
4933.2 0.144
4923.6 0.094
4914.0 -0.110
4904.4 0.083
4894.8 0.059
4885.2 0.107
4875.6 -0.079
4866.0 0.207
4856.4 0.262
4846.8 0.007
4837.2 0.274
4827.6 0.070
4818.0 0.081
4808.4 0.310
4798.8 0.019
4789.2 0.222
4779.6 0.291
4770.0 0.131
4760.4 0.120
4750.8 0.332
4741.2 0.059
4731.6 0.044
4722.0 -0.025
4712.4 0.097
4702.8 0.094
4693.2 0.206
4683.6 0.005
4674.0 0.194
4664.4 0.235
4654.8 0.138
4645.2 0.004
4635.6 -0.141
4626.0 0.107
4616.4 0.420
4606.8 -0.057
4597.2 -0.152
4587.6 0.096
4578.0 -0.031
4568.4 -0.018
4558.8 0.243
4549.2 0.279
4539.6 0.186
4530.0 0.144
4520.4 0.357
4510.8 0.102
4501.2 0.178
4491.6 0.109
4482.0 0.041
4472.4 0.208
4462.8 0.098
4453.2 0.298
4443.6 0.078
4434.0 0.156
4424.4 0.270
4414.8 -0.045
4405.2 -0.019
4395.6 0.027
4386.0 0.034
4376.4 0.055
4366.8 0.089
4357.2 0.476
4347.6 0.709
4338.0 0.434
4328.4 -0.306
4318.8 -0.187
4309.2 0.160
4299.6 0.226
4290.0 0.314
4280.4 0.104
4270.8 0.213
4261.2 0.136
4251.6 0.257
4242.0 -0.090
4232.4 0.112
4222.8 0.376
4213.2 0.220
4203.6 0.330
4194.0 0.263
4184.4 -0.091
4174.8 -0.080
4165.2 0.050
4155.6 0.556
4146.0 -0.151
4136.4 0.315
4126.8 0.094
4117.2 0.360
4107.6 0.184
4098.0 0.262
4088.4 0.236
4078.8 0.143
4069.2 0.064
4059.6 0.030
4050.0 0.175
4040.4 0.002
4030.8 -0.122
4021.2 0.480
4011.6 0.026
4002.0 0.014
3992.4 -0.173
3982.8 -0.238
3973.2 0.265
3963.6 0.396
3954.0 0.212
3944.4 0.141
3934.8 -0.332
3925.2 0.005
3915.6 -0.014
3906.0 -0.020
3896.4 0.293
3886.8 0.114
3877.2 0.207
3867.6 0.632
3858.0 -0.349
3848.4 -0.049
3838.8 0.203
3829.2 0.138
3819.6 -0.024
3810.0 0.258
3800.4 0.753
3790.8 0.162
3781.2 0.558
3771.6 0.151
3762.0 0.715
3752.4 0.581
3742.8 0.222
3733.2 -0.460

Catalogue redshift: 0.71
